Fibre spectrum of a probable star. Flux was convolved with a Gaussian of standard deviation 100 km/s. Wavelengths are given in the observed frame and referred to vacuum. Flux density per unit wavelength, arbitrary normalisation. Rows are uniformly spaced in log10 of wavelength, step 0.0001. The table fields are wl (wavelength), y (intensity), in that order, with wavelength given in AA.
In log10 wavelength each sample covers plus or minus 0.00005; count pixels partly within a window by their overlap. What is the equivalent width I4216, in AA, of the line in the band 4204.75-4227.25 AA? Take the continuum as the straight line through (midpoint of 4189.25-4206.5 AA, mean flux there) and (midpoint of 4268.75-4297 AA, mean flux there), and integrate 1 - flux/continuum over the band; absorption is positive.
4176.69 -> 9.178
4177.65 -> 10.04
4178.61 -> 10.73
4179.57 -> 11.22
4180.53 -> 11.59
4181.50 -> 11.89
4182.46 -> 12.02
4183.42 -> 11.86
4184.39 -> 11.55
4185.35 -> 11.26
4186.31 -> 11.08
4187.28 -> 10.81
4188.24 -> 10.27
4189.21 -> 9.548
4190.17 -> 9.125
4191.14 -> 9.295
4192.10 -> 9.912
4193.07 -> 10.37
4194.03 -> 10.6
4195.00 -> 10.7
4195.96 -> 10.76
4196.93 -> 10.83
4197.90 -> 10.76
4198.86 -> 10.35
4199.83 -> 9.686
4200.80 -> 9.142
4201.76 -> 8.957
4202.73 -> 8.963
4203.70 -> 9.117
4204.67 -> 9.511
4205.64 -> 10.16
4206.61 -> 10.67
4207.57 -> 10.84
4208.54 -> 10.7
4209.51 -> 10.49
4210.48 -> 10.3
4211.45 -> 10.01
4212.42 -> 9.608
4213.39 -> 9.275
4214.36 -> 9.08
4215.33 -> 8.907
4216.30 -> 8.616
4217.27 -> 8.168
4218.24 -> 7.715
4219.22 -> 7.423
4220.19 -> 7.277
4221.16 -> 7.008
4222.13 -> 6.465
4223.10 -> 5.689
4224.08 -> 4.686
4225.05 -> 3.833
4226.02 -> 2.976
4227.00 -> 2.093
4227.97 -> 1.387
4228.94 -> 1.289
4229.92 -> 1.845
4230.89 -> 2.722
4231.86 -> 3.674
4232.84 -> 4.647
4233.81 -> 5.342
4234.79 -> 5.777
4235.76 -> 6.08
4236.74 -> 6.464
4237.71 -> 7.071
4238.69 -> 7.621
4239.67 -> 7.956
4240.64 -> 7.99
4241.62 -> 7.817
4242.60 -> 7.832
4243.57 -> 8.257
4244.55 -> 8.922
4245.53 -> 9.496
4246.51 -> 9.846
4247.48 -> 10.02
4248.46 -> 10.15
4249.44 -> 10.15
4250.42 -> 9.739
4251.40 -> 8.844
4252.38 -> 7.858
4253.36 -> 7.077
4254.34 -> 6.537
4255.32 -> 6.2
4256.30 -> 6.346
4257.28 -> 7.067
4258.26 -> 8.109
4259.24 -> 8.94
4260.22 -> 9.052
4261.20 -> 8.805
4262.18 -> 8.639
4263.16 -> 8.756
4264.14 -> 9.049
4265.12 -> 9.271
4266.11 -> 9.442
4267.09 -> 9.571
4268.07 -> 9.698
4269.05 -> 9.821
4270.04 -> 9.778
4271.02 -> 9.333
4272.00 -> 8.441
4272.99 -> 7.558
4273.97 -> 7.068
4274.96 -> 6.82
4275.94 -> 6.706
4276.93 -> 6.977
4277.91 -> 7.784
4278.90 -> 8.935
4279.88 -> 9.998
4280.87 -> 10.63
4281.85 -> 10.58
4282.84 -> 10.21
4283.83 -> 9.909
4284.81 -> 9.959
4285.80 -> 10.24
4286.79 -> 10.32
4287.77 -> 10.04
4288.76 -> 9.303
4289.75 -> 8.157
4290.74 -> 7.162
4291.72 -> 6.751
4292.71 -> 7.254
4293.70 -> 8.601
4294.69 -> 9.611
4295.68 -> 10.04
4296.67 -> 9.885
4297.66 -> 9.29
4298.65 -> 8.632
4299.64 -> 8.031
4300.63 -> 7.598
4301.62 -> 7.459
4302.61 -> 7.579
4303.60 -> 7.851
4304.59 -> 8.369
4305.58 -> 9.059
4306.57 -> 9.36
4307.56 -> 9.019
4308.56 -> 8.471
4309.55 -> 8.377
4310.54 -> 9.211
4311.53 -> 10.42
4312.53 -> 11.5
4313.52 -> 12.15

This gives 3.96 AA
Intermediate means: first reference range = 9.9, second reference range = 8.88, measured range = 8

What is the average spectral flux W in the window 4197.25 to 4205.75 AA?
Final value 9.62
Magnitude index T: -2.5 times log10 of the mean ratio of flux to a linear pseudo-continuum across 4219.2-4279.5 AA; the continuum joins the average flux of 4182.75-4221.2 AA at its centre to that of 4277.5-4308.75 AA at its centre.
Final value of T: 0.28 mag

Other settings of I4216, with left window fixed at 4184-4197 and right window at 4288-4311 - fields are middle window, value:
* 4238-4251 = 0.8 AA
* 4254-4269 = 1.2 AA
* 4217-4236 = 9.8 AA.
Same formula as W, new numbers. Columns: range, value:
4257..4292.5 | 8.86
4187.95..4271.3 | 8.13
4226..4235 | 3.11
